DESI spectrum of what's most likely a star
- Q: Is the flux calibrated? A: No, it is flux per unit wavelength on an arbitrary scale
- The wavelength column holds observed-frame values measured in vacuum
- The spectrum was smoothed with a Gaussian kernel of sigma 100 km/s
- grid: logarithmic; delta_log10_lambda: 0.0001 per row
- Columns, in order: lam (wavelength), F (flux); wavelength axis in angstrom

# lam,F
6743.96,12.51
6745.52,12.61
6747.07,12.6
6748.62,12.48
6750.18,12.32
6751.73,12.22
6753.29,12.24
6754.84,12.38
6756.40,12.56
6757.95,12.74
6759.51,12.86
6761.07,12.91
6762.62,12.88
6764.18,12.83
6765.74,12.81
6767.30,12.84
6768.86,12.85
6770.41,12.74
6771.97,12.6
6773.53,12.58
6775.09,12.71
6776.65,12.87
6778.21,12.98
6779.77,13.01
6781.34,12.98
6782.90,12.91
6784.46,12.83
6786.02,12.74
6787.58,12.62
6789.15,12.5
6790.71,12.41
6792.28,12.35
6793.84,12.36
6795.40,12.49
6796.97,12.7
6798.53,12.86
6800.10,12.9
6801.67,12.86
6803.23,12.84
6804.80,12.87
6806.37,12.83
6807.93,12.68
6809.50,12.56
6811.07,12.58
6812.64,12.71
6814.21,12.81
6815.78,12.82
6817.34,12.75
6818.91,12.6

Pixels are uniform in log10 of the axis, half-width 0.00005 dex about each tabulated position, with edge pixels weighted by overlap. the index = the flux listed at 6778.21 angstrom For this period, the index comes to 12.98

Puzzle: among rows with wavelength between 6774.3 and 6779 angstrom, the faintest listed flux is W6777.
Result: 12.71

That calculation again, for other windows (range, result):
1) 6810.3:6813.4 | 12.58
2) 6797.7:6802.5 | 12.86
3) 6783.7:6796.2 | 12.35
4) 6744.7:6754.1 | 12.22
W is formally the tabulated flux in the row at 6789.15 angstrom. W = 12.5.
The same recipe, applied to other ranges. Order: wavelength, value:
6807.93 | 12.68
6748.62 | 12.48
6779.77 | 13.01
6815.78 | 12.82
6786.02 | 12.74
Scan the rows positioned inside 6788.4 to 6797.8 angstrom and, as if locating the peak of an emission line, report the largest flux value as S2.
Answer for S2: 12.7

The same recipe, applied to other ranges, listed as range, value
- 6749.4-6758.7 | 12.74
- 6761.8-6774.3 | 12.88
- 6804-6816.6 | 12.87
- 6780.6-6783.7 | 12.98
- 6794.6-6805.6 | 12.9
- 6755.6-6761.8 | 12.91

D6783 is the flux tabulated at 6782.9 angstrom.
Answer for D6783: 12.91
